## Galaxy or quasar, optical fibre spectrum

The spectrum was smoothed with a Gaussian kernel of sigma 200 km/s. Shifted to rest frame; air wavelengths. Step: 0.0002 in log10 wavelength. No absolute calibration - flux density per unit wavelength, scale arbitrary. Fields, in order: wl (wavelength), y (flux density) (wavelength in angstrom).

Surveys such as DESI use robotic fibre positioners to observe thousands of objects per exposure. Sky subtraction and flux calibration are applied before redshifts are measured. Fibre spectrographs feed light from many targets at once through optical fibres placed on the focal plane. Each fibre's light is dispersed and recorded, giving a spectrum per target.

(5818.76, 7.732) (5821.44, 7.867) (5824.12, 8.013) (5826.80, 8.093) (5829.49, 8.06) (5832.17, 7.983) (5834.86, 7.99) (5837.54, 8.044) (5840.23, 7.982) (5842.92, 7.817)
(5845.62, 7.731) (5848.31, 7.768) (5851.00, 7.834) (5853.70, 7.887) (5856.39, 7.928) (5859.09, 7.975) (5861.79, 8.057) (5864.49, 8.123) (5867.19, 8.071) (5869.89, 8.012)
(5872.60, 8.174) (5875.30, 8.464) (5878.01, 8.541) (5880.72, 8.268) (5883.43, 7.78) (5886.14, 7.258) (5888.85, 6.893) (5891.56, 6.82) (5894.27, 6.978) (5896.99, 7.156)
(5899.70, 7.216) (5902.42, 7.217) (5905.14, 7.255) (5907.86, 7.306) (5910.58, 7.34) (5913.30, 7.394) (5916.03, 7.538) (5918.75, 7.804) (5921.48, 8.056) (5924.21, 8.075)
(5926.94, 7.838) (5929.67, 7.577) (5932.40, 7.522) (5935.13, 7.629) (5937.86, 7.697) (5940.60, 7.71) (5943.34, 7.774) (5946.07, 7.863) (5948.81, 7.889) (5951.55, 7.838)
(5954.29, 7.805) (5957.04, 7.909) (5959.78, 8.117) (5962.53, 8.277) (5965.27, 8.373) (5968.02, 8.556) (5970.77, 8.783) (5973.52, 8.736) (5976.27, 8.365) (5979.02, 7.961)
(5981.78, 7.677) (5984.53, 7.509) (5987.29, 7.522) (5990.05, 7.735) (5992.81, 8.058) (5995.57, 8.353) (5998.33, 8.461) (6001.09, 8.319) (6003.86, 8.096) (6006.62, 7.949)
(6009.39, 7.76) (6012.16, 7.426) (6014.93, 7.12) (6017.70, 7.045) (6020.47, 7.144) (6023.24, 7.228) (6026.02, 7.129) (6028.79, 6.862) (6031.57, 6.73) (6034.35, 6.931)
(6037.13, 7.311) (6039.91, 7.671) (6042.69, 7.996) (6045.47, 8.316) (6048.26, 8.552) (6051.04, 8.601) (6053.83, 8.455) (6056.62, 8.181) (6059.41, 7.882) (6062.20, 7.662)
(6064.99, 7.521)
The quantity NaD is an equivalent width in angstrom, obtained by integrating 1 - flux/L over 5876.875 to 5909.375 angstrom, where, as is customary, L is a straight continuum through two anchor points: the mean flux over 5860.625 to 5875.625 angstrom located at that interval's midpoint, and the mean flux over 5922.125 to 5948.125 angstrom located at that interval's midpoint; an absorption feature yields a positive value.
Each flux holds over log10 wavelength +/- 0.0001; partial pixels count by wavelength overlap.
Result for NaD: 2.5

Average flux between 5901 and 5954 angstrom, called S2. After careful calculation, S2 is 7.65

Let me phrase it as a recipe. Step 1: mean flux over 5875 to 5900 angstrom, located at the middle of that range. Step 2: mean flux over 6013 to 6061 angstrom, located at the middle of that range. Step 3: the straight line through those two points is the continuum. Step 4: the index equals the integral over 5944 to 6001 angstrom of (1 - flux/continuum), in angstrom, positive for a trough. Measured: -4.00 angstrom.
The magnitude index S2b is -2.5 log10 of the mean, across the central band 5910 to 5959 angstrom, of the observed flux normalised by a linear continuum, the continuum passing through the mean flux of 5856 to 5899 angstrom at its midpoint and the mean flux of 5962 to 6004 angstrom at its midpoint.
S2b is 0.03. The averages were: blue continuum 7.77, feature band 7.75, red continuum 8.17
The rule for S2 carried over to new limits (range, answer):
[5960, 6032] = 7.83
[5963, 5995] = 8.13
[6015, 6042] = 7.14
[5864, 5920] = 7.59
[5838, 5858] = 7.86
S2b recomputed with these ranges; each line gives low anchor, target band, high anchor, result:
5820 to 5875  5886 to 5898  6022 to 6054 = 0.13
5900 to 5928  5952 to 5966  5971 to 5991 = -0.03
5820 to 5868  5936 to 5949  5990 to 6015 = 0.03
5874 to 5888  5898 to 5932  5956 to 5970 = 0.08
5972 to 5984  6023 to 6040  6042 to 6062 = 0.16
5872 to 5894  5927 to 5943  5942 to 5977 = 0.05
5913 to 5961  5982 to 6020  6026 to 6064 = 0.00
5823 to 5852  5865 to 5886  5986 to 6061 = -0.03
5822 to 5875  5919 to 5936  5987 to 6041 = 0.00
